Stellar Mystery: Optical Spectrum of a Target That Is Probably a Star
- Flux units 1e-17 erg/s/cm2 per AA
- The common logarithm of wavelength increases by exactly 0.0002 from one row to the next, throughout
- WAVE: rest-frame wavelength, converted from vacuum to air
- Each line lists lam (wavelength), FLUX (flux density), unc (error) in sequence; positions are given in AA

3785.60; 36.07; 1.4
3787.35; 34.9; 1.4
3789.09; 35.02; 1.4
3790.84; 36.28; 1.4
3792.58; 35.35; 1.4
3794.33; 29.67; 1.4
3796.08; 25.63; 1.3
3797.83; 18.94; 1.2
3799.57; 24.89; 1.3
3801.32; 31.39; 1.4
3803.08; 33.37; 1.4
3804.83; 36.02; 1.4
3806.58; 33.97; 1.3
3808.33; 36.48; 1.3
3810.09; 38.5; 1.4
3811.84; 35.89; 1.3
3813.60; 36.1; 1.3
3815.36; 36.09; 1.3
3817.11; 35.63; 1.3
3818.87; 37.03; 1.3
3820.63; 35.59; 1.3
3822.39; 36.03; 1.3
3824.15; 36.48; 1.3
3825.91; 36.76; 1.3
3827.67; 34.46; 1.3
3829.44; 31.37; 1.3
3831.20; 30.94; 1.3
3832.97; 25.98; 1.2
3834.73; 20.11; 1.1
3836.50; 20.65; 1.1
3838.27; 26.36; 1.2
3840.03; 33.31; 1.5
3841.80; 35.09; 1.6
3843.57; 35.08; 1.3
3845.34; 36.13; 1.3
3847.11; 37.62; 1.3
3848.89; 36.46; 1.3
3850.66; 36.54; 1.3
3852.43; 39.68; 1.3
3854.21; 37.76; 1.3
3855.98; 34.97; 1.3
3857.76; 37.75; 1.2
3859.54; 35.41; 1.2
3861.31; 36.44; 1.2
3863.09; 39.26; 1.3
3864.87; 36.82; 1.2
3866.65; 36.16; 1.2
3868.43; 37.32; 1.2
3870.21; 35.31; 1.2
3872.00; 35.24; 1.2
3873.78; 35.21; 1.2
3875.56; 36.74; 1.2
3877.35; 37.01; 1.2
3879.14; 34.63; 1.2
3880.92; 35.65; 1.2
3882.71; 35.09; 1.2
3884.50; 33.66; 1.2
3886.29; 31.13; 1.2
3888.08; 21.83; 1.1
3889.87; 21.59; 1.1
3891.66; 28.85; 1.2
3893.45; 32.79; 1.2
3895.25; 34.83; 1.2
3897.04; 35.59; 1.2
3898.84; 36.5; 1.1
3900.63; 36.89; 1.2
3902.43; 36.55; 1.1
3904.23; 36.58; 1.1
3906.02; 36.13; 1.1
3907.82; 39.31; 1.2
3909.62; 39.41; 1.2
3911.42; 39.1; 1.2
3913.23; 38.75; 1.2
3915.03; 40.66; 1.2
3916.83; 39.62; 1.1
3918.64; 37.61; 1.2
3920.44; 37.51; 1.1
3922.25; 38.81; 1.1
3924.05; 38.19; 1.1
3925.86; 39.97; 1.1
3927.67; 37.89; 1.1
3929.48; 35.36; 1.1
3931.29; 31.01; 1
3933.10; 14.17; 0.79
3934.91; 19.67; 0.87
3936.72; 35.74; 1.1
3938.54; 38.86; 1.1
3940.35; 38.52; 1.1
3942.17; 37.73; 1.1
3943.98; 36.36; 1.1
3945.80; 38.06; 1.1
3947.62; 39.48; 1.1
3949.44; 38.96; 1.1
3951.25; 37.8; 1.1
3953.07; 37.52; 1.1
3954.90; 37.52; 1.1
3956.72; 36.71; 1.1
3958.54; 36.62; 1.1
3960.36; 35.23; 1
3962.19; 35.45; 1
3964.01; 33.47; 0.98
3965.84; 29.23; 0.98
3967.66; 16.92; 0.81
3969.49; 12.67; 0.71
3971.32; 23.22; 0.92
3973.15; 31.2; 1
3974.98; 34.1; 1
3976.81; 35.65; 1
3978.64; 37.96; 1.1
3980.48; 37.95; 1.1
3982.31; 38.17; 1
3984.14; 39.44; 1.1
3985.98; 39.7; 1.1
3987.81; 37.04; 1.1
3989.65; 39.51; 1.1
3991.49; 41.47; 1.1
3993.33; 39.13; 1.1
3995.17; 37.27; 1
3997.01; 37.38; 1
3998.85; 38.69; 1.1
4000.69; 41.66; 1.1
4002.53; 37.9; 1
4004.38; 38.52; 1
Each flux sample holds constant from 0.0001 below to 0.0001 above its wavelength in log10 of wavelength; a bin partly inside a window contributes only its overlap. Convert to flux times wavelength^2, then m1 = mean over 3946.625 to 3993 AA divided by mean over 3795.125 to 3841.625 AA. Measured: 1.2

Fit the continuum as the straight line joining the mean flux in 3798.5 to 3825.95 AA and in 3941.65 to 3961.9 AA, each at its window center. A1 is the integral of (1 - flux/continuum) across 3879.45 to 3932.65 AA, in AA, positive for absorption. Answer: 2.0 AA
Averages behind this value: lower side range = 34.9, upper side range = 37.4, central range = 35.2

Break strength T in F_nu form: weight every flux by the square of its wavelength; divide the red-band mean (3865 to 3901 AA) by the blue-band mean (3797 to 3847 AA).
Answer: 1.07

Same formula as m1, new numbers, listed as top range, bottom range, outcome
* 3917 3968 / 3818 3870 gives 1.07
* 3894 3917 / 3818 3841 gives 1.25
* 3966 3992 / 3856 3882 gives 0.96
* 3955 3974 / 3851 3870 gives 0.84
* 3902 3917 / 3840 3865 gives 1.08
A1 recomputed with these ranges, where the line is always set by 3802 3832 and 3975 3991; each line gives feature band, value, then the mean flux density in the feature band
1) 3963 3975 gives 4.0 AA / 25.3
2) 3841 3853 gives -0.3 AA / 36.6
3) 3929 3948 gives 2.2 AA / 33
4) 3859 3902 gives 2.6 AA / 34.2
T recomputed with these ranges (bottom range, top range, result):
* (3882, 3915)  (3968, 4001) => 1.07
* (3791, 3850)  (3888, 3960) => 1.15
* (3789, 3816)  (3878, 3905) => 1.05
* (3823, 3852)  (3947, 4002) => 1.17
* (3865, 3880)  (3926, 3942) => 0.92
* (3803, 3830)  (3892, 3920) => 1.09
